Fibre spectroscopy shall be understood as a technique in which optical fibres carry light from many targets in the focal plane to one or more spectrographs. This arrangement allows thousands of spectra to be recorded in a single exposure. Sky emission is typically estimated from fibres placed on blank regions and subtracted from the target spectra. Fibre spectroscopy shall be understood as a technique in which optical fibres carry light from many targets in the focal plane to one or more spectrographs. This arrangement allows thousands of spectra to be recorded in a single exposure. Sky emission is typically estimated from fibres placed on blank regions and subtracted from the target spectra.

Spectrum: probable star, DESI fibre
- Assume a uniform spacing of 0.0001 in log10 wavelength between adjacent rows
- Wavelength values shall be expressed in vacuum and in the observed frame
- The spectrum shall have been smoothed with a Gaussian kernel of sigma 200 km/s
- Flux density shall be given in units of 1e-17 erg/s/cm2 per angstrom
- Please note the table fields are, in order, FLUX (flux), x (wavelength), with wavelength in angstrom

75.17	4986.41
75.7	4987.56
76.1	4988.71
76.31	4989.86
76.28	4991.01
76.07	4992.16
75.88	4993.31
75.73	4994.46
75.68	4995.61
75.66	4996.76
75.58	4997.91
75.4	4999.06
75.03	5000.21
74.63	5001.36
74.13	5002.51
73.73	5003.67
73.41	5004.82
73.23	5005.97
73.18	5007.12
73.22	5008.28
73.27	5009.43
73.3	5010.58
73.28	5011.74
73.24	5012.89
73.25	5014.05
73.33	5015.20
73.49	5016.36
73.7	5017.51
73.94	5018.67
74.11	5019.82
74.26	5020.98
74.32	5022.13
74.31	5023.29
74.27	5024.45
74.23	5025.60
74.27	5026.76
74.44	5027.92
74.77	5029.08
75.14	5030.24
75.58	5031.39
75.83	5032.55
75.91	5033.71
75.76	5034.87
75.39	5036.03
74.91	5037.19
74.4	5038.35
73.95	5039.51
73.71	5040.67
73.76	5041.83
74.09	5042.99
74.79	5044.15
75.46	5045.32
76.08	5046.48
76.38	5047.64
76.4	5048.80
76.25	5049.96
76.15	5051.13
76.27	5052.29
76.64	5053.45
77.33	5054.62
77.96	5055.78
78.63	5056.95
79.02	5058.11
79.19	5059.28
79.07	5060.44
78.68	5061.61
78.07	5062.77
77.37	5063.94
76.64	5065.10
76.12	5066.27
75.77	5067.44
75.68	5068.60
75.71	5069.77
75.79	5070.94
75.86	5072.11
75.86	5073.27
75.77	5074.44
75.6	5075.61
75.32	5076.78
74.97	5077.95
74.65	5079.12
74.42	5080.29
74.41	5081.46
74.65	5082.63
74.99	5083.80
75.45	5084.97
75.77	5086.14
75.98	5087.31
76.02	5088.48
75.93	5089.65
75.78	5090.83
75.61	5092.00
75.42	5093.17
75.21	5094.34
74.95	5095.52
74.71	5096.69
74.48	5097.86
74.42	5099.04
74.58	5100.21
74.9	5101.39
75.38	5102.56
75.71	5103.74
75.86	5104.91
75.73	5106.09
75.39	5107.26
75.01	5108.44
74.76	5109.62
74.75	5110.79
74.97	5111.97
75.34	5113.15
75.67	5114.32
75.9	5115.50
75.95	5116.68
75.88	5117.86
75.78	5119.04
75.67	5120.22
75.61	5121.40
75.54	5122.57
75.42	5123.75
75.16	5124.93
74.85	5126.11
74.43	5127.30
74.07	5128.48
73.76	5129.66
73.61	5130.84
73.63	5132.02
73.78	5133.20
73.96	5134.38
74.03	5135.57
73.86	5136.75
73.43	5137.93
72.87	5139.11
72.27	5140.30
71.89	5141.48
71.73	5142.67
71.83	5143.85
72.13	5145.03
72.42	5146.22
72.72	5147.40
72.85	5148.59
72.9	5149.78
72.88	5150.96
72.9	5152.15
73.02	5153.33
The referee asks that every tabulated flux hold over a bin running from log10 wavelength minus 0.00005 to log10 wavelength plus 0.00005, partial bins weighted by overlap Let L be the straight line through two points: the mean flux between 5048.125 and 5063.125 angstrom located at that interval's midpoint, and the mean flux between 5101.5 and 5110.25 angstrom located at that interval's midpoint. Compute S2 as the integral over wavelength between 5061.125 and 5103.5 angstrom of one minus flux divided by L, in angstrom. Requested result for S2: 0.50 angstrom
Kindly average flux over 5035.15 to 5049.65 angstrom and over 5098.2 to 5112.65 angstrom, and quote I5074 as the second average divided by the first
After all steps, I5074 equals 1.00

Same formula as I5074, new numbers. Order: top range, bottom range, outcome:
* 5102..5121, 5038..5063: 0.99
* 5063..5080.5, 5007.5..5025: 1.03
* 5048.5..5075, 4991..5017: 1.04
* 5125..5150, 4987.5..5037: 0.98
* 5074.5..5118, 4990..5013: 1.01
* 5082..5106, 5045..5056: 0.98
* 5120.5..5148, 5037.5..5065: 0.96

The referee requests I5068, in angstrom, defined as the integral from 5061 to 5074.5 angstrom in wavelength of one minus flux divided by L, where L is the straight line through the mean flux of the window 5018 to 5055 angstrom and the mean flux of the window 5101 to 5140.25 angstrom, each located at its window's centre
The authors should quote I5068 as -0.3 angstrom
